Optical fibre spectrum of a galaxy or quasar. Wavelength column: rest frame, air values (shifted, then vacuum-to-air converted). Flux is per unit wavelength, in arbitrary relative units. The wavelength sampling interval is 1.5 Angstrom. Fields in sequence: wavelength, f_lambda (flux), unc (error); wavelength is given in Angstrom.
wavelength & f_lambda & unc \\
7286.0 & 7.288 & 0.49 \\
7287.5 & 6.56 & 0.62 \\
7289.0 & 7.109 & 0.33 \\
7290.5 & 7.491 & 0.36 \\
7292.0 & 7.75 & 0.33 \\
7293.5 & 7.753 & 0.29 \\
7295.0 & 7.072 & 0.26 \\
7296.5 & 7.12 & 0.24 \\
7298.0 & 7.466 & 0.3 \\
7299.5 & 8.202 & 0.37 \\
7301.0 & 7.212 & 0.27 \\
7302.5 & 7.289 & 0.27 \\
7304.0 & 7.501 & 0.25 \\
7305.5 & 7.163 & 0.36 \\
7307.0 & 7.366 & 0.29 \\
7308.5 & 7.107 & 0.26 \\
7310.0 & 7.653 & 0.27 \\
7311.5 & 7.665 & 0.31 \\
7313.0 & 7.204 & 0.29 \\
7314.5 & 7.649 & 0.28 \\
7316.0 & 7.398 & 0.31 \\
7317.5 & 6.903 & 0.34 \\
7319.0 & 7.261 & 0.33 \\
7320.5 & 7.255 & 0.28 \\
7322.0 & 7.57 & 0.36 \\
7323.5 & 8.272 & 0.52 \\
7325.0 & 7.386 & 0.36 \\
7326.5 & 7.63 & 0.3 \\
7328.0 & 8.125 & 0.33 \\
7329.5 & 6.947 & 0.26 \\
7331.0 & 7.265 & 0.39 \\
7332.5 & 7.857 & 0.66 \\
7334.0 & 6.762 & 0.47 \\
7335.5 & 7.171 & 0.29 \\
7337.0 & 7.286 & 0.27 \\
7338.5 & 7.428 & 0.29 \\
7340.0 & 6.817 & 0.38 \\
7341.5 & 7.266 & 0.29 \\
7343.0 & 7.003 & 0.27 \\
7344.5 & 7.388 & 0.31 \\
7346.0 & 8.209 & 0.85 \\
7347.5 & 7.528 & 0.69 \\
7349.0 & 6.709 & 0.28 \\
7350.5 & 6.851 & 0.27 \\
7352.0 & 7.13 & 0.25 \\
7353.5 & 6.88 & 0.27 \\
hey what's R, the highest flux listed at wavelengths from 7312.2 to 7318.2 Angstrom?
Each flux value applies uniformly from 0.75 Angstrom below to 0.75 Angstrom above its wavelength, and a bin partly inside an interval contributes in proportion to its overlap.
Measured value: 7.649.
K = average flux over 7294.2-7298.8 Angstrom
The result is 7.24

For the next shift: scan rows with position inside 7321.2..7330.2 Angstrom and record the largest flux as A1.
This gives 8.272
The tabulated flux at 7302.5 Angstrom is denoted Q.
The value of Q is 7.289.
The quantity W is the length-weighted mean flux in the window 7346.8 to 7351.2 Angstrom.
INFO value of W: 7.03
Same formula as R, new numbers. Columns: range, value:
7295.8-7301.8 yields 8.202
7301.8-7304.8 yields 7.501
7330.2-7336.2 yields 7.857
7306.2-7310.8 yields 7.653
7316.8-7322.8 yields 7.57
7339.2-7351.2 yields 8.209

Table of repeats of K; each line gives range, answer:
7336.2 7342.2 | 7.2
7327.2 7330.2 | 7.55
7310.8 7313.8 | 7.43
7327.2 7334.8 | 7.39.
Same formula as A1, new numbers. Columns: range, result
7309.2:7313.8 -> 7.665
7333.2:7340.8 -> 7.428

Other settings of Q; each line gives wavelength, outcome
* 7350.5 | 6.851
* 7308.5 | 7.107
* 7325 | 7.386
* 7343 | 7.003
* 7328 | 8.125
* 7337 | 7.286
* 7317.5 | 6.903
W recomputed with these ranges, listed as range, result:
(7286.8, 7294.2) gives 7.33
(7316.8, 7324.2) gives 7.45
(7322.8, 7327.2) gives 7.76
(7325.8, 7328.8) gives 7.87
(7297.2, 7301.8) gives 7.62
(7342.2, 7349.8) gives 7.36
